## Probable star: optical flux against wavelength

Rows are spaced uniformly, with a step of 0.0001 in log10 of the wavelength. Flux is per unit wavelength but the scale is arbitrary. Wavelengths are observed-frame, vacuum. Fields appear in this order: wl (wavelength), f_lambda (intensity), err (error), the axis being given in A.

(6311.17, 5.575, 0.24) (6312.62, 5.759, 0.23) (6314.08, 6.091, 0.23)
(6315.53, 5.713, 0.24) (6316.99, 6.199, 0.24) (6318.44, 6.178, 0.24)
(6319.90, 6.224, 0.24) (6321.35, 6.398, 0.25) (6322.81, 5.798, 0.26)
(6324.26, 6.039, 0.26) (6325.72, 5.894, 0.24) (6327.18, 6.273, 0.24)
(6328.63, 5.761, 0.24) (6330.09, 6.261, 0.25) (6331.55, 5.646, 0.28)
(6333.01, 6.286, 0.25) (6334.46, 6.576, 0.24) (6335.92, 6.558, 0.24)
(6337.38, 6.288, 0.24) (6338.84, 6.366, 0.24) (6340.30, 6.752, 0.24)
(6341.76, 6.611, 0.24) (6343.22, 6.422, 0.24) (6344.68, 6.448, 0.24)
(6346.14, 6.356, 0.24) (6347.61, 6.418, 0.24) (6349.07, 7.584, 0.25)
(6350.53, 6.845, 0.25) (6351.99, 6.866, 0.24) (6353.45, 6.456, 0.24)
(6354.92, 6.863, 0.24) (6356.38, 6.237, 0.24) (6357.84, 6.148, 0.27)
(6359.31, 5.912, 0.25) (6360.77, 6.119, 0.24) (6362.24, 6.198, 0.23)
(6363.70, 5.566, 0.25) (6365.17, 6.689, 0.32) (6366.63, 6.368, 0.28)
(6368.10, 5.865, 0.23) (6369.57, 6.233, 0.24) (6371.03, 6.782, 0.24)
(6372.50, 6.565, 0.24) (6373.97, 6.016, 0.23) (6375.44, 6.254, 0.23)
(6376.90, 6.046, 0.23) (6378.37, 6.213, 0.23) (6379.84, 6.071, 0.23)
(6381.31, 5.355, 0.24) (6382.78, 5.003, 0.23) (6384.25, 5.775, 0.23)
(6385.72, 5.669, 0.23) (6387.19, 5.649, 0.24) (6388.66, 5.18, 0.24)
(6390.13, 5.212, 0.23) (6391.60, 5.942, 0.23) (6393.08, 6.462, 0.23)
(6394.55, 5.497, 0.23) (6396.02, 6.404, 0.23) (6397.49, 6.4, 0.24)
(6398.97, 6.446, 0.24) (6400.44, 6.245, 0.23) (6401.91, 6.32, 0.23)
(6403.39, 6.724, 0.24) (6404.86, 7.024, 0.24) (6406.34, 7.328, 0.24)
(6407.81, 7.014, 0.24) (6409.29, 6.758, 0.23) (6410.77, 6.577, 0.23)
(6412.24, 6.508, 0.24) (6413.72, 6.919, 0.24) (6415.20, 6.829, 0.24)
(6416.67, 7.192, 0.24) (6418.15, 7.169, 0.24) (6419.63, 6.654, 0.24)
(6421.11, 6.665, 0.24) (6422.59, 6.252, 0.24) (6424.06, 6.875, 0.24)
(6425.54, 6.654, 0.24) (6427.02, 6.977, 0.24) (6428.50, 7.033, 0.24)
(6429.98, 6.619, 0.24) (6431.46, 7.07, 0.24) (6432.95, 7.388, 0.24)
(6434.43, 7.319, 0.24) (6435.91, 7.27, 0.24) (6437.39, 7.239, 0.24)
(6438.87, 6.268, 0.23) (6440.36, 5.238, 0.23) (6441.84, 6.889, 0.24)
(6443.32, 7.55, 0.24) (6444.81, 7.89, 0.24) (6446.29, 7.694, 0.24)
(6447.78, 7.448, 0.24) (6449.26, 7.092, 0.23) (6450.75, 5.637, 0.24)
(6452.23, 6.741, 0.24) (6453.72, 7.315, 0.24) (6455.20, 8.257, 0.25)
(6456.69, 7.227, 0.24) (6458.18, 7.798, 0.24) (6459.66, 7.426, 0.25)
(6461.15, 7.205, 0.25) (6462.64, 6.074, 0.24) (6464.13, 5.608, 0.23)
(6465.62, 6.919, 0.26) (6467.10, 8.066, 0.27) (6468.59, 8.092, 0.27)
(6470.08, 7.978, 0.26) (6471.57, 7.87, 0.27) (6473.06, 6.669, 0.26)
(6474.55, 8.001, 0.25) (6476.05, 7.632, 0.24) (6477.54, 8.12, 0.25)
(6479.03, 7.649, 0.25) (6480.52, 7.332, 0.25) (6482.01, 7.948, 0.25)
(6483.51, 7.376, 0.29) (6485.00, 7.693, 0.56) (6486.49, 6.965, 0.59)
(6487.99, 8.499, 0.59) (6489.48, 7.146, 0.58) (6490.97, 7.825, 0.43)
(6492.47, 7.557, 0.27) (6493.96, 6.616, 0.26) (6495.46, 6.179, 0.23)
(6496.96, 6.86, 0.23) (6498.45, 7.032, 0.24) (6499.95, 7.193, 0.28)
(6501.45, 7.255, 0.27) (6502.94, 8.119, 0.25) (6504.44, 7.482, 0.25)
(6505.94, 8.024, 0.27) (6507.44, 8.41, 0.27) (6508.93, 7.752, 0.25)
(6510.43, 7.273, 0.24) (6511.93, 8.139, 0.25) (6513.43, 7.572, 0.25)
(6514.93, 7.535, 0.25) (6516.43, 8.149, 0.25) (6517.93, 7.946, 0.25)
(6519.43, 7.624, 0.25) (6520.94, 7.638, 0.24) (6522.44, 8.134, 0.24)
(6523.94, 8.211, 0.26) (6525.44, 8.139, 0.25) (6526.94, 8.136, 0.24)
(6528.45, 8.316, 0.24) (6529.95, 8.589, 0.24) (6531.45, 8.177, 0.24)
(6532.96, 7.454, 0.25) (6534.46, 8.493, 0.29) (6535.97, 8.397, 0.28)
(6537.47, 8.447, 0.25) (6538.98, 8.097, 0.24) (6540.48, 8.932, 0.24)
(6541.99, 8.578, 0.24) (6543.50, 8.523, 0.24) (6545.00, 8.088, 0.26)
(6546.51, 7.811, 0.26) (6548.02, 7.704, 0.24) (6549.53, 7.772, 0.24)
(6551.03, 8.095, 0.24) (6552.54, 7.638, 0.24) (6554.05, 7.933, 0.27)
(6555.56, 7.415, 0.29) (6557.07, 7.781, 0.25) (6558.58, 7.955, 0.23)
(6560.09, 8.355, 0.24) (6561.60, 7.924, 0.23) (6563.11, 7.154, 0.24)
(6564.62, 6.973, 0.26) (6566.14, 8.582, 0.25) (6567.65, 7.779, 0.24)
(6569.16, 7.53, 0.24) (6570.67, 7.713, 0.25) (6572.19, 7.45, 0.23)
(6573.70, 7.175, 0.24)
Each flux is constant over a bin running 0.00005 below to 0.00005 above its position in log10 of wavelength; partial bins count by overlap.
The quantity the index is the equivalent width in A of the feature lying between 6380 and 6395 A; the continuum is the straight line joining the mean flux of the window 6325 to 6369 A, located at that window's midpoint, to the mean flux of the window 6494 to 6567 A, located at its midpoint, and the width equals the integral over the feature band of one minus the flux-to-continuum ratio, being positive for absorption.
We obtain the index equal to 2.45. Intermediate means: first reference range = 6.35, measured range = 5.59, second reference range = 7.86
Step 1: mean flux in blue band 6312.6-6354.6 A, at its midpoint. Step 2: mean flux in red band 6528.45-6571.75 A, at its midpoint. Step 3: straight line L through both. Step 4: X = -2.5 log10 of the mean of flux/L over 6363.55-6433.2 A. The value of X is 0.07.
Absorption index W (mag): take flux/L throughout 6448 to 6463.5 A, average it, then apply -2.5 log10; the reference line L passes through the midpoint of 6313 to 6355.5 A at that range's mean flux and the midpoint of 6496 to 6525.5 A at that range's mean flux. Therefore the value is 0.03 mag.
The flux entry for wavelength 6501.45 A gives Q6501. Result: 7.255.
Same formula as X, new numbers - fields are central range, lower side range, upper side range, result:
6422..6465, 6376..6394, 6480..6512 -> -0.05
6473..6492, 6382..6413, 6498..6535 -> -0.03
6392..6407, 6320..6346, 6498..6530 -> 0.06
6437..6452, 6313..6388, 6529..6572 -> 0.03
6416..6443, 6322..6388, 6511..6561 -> 0.02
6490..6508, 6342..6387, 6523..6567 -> 0.03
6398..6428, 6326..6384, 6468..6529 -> 0.01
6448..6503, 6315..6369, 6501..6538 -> 0.04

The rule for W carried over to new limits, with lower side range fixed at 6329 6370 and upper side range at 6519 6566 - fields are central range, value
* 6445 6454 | 0.03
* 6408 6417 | 0.02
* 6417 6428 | 0.04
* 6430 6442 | 0.05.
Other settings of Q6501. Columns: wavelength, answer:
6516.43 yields 8.149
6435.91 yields 7.27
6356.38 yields 6.237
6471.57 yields 7.87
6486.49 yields 6.965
